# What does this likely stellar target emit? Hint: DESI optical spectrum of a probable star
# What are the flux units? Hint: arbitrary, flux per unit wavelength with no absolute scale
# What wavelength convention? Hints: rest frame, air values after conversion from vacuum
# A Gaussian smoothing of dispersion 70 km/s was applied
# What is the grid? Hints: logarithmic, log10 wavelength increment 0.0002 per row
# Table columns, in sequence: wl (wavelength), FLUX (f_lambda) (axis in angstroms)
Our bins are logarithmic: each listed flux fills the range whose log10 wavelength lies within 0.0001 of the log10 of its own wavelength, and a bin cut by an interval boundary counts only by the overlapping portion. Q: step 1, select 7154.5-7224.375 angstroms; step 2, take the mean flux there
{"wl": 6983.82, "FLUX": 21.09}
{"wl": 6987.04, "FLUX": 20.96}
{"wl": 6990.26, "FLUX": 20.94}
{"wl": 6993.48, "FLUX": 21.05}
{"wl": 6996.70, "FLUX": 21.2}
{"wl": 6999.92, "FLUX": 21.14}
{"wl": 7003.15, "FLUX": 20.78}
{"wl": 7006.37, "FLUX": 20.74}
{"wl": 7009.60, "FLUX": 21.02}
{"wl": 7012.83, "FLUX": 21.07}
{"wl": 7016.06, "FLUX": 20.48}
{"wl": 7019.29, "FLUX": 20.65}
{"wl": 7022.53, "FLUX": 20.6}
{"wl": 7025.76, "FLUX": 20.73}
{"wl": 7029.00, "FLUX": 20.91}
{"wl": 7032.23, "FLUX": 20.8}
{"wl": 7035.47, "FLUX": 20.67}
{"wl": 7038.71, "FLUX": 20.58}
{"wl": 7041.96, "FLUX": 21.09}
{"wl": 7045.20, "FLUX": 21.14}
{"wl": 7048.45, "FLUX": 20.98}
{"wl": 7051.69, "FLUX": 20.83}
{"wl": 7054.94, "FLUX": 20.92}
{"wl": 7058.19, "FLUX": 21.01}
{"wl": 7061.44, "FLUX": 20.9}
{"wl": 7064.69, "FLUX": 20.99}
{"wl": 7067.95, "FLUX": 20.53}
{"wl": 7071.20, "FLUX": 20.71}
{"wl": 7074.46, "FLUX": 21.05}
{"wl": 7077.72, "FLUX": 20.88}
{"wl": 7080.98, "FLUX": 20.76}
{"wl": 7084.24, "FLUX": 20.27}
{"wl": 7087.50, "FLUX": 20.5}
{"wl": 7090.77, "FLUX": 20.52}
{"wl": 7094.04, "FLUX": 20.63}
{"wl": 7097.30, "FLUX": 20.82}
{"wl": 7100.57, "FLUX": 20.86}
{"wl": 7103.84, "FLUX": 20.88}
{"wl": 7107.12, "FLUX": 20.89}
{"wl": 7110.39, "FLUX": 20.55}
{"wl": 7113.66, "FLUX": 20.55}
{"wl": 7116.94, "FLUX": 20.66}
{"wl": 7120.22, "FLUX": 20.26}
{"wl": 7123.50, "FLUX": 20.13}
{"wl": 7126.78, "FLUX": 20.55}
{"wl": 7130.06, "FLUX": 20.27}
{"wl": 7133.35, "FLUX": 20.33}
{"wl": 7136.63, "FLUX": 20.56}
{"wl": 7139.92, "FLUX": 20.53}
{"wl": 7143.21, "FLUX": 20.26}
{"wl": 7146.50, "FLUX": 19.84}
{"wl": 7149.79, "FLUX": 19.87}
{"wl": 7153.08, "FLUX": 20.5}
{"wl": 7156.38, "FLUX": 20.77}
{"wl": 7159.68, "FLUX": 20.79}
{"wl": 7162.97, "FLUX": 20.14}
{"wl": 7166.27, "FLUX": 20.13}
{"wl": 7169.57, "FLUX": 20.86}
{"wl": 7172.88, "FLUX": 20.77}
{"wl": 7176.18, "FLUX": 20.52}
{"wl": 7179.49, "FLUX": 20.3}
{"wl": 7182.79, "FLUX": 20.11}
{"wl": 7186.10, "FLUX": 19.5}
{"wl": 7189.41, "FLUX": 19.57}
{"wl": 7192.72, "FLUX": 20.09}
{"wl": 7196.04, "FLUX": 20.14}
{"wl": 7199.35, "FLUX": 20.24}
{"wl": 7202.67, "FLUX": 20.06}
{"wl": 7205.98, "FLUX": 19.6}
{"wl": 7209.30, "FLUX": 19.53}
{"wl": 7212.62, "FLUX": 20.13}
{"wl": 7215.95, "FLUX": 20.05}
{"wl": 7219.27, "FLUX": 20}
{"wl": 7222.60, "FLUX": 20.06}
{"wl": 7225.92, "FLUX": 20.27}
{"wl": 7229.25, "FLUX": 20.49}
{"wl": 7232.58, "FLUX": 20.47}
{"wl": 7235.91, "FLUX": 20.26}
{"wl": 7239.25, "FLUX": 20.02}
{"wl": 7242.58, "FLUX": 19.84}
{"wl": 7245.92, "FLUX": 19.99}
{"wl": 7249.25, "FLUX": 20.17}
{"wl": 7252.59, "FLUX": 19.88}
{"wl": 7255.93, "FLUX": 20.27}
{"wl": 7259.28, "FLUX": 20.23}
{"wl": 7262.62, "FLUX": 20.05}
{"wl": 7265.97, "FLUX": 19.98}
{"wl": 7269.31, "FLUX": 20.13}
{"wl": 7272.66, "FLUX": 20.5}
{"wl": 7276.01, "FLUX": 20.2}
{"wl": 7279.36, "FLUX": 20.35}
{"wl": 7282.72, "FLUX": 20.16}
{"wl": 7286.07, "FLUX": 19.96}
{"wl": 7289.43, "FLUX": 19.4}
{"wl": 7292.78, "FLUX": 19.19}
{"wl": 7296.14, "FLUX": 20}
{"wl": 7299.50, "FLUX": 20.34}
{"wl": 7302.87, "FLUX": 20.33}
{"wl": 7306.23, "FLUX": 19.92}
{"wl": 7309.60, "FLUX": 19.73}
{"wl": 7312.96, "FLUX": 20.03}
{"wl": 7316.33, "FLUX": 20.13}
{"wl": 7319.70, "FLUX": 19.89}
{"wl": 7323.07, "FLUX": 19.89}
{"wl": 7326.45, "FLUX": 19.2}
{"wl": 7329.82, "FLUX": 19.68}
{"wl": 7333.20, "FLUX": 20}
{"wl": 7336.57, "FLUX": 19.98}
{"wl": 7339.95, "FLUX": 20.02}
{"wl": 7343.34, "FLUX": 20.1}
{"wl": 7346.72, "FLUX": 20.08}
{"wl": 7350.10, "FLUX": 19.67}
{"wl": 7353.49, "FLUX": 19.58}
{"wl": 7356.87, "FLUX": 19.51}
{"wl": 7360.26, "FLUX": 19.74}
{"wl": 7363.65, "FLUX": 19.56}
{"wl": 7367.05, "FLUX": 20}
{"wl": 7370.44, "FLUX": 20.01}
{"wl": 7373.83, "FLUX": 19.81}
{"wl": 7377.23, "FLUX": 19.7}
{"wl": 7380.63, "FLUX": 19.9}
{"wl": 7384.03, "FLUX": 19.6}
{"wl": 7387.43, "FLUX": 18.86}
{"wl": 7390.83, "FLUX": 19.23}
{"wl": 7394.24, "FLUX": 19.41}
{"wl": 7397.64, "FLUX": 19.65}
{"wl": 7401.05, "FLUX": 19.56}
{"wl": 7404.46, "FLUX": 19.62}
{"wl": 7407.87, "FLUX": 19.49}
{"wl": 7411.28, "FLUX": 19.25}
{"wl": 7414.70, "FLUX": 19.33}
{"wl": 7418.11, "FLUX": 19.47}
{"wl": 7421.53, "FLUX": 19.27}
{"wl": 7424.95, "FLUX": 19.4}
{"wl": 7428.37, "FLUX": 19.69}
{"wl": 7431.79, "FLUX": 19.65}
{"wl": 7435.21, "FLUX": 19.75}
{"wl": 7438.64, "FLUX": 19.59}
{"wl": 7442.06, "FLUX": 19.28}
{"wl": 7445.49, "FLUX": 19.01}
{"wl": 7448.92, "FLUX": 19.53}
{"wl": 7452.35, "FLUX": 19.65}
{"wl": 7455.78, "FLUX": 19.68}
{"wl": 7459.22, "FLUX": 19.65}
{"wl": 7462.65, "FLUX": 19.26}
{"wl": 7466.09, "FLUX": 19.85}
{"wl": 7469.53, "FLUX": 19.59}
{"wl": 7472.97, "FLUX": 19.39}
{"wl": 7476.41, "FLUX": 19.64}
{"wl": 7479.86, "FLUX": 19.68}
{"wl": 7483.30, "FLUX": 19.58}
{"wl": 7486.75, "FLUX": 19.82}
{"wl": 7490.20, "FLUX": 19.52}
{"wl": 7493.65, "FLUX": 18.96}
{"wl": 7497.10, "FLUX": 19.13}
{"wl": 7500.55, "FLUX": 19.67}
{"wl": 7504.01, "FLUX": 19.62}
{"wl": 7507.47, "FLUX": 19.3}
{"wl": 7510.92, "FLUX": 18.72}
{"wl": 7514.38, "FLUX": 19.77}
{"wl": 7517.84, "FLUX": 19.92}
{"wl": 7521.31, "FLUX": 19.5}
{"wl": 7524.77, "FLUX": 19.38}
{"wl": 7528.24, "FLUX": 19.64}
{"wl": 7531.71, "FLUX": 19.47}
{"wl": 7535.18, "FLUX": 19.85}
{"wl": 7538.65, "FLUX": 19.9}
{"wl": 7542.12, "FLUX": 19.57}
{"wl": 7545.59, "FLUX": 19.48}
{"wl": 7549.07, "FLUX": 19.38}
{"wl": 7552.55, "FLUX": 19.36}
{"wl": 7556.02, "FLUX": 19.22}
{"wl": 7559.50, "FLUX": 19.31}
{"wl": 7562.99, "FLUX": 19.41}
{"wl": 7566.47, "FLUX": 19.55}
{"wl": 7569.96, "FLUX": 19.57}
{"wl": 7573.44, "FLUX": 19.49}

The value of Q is 20.2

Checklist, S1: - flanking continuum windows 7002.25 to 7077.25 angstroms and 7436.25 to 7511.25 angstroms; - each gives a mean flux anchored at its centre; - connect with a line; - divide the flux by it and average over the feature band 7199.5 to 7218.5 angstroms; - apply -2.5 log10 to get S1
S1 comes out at 0.02 mag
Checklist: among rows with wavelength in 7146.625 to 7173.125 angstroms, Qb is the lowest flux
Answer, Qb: 19.87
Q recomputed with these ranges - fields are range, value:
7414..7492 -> 19.5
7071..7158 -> 20.5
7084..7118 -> 20.7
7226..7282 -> 20.2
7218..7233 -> 20.2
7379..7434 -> 19.5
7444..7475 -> 19.5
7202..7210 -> 19.7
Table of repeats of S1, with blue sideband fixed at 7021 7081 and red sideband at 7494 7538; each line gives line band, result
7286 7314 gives 0.014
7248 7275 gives 0.005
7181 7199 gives 0.028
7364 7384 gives 0.004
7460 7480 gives 0.003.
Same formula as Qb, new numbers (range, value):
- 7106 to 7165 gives 19.84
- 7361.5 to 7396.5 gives 18.86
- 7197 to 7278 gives 19.53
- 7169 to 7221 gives 19.5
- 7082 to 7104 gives 20.27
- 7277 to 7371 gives 19.19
